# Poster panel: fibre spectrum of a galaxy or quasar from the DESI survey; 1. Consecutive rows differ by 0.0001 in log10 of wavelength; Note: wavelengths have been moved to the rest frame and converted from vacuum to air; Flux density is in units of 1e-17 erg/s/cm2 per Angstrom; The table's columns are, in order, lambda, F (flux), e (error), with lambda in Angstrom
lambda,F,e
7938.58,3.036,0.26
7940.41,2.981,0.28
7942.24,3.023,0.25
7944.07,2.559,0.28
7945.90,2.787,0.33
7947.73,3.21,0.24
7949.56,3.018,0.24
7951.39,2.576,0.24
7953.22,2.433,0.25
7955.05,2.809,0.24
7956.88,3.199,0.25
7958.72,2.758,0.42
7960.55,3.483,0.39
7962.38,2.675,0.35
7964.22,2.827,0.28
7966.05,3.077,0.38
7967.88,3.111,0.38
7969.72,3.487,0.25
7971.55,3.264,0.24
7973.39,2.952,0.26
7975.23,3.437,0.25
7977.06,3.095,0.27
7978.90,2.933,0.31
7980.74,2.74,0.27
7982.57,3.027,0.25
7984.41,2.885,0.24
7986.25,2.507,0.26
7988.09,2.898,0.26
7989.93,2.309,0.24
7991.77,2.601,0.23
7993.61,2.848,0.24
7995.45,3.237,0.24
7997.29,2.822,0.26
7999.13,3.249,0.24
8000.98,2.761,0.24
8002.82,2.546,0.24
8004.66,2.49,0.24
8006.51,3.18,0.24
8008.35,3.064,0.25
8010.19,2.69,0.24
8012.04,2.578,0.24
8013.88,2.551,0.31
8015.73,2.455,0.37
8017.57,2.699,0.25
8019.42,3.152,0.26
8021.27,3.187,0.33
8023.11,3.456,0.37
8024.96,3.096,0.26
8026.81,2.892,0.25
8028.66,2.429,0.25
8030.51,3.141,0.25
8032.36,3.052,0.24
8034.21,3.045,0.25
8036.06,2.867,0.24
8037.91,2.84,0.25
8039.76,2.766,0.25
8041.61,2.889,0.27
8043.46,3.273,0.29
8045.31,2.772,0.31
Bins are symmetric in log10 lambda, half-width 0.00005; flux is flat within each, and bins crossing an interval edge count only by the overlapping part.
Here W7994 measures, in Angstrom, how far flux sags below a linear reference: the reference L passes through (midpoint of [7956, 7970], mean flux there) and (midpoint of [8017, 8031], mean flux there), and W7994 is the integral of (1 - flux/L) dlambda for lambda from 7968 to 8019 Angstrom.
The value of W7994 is 2.8 Angstrom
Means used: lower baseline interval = 3.06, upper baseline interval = 3.01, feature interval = 2.87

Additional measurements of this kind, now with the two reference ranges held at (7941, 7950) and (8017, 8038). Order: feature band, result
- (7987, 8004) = 0.9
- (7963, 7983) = -0.9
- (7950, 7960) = 0.4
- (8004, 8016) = 1.0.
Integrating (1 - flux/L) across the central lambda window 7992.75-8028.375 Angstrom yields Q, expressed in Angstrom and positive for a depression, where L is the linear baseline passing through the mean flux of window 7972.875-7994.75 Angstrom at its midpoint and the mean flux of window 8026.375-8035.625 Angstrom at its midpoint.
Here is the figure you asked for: 0.0 Angstrom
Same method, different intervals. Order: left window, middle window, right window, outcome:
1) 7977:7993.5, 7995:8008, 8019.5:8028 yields 0.11 Angstrom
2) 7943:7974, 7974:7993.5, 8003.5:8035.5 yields 0.55 Angstrom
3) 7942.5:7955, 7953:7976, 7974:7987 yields -1.51 Angstrom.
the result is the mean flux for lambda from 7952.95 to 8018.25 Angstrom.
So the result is 2.88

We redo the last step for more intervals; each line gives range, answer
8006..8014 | 2.82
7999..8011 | 2.83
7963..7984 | 3.08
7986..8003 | 2.8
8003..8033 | 2.87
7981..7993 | 2.71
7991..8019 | 2.79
